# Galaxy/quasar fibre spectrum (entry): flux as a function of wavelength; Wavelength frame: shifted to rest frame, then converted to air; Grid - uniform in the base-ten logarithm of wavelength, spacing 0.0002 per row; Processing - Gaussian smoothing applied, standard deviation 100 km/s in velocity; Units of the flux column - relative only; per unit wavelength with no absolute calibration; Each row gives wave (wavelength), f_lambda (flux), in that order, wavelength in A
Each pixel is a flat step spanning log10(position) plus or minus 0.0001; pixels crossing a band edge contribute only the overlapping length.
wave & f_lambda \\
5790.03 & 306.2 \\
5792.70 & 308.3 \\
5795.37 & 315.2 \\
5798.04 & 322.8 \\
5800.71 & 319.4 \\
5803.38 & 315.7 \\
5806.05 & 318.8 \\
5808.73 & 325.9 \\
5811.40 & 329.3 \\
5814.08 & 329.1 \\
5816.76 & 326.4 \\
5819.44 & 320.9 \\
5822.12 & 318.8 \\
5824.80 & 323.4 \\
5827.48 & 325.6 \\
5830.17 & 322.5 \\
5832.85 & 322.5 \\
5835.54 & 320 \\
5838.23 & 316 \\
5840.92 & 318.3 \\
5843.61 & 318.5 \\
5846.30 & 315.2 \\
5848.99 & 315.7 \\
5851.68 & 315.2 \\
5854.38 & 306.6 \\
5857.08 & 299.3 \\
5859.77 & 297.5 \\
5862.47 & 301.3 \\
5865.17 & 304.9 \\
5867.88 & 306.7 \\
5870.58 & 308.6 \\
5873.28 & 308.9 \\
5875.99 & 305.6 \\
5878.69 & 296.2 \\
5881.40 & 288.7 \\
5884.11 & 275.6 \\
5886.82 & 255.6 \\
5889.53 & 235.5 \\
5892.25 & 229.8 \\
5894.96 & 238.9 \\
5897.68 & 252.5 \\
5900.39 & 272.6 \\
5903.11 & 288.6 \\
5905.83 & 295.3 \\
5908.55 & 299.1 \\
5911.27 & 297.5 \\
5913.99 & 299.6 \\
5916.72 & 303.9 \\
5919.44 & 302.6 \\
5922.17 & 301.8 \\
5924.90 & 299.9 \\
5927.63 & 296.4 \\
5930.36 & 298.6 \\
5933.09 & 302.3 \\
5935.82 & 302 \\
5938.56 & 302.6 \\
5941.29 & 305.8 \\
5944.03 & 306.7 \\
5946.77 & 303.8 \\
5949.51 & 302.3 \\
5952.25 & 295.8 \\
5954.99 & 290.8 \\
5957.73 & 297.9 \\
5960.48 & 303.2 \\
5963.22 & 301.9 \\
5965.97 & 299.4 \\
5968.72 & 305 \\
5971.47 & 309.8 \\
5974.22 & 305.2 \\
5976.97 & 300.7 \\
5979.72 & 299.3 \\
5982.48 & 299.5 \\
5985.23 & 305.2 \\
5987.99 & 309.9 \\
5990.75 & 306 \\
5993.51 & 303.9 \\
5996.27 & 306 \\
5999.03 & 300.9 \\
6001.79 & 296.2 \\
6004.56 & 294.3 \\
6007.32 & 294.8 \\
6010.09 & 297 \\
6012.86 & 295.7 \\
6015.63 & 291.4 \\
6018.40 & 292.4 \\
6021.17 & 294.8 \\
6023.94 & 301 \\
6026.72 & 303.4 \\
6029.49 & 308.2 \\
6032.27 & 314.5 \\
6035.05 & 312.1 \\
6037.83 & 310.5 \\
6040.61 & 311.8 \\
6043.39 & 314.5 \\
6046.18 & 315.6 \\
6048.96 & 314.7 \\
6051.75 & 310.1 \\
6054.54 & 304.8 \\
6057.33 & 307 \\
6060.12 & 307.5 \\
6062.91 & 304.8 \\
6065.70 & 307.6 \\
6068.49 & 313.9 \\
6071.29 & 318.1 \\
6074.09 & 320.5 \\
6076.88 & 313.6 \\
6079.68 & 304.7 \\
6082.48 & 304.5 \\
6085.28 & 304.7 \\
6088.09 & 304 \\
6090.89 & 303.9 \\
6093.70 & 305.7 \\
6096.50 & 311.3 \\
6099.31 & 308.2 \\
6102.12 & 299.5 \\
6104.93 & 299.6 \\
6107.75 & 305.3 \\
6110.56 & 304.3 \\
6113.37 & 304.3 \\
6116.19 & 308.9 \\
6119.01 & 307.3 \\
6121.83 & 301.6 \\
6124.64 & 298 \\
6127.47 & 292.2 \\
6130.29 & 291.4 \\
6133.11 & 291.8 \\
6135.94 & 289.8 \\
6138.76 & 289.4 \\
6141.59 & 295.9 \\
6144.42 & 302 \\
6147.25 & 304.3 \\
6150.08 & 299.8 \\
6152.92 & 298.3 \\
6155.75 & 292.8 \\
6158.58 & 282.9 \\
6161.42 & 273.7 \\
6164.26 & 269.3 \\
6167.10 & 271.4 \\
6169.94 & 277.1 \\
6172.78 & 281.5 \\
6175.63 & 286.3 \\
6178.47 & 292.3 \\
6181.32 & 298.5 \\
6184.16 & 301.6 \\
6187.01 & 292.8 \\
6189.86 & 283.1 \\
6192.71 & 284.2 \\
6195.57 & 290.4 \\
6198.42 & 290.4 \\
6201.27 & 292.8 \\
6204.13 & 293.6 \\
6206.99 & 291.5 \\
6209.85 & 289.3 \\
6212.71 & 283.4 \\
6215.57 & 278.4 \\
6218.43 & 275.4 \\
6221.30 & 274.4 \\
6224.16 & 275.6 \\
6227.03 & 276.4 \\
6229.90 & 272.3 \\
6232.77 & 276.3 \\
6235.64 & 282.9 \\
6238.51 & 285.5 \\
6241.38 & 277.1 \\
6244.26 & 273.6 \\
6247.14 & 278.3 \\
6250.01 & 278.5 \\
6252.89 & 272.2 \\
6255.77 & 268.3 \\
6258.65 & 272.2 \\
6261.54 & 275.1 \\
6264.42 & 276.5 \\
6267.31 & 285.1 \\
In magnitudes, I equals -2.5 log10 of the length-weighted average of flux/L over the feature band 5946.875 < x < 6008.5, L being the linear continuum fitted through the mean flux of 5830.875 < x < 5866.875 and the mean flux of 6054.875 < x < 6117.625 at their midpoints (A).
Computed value 0.03 mag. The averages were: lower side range 312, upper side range 307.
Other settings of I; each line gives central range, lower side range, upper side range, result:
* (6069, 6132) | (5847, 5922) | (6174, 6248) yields -0.070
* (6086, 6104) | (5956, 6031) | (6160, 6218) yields -0.044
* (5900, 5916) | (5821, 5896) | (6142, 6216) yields 0.016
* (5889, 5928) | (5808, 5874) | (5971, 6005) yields 0.104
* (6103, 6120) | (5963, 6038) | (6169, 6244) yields -0.044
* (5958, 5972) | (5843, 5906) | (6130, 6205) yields -0.052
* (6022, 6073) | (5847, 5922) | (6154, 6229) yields -0.084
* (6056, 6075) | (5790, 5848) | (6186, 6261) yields -0.053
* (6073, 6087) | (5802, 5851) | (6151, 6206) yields -0.045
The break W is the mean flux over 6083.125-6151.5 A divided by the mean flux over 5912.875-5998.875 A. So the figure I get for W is 1.0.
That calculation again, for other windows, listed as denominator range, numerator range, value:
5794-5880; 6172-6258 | 0.90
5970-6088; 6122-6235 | 0.94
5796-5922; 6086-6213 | 0.97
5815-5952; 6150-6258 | 0.94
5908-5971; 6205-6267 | 0.92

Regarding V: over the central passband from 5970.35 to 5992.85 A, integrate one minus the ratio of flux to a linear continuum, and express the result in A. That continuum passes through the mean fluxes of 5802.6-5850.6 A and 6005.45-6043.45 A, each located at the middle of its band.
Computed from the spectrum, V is 0.2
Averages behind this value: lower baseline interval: 321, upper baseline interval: 303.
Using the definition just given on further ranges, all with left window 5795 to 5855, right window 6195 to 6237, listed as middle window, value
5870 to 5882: 0.5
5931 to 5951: 0.4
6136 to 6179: 0.1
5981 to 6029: 0.5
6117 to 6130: -0.3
